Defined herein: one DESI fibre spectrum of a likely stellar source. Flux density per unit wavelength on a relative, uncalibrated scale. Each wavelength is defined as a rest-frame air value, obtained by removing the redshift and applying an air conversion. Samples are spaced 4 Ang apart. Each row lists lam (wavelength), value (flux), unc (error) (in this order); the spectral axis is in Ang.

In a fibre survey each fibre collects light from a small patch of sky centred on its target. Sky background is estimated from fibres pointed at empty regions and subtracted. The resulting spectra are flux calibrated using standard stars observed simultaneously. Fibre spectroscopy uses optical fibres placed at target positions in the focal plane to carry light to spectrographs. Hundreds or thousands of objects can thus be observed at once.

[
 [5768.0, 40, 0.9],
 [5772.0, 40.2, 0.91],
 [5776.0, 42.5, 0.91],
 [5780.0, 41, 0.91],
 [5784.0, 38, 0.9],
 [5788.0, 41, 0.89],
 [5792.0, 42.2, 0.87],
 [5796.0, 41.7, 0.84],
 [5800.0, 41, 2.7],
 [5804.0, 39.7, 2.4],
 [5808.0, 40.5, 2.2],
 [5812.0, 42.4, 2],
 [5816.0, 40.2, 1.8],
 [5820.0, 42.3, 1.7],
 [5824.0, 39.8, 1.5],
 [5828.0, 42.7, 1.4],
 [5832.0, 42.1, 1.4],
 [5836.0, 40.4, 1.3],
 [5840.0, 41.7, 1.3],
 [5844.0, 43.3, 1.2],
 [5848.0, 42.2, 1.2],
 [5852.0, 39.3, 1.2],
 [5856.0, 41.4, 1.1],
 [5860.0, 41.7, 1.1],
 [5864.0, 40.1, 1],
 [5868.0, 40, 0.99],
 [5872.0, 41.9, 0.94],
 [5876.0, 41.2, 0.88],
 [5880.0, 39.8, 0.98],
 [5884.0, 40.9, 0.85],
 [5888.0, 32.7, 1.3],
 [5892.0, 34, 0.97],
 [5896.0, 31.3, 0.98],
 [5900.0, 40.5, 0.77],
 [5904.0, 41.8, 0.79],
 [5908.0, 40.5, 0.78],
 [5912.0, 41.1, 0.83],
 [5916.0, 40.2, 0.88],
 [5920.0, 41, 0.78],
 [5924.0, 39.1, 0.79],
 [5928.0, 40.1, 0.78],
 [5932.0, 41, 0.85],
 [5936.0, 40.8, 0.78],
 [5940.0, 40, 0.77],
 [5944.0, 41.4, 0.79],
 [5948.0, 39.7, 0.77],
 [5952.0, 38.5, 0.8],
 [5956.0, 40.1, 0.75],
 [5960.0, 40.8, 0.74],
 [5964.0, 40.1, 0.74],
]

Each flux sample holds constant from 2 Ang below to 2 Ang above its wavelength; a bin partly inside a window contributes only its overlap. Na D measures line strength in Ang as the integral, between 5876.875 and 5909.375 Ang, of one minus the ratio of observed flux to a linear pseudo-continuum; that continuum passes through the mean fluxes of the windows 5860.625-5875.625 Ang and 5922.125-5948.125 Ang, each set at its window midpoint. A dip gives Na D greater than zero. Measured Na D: 2.3 Ang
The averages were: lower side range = 40.8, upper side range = 40.3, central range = 37.8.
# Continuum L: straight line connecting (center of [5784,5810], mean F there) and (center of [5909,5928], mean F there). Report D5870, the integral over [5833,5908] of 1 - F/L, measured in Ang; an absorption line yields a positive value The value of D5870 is 1.4 Ang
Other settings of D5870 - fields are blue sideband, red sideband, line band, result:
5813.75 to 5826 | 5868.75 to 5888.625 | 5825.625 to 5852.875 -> -0.9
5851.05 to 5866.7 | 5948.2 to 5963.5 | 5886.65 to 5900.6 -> 2.2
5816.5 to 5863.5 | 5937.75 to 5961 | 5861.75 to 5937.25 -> 2.5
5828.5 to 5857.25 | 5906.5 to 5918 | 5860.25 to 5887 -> 0.5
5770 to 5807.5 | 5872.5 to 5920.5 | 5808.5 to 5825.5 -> -0.4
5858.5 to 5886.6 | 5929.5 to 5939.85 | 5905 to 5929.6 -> 0.2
